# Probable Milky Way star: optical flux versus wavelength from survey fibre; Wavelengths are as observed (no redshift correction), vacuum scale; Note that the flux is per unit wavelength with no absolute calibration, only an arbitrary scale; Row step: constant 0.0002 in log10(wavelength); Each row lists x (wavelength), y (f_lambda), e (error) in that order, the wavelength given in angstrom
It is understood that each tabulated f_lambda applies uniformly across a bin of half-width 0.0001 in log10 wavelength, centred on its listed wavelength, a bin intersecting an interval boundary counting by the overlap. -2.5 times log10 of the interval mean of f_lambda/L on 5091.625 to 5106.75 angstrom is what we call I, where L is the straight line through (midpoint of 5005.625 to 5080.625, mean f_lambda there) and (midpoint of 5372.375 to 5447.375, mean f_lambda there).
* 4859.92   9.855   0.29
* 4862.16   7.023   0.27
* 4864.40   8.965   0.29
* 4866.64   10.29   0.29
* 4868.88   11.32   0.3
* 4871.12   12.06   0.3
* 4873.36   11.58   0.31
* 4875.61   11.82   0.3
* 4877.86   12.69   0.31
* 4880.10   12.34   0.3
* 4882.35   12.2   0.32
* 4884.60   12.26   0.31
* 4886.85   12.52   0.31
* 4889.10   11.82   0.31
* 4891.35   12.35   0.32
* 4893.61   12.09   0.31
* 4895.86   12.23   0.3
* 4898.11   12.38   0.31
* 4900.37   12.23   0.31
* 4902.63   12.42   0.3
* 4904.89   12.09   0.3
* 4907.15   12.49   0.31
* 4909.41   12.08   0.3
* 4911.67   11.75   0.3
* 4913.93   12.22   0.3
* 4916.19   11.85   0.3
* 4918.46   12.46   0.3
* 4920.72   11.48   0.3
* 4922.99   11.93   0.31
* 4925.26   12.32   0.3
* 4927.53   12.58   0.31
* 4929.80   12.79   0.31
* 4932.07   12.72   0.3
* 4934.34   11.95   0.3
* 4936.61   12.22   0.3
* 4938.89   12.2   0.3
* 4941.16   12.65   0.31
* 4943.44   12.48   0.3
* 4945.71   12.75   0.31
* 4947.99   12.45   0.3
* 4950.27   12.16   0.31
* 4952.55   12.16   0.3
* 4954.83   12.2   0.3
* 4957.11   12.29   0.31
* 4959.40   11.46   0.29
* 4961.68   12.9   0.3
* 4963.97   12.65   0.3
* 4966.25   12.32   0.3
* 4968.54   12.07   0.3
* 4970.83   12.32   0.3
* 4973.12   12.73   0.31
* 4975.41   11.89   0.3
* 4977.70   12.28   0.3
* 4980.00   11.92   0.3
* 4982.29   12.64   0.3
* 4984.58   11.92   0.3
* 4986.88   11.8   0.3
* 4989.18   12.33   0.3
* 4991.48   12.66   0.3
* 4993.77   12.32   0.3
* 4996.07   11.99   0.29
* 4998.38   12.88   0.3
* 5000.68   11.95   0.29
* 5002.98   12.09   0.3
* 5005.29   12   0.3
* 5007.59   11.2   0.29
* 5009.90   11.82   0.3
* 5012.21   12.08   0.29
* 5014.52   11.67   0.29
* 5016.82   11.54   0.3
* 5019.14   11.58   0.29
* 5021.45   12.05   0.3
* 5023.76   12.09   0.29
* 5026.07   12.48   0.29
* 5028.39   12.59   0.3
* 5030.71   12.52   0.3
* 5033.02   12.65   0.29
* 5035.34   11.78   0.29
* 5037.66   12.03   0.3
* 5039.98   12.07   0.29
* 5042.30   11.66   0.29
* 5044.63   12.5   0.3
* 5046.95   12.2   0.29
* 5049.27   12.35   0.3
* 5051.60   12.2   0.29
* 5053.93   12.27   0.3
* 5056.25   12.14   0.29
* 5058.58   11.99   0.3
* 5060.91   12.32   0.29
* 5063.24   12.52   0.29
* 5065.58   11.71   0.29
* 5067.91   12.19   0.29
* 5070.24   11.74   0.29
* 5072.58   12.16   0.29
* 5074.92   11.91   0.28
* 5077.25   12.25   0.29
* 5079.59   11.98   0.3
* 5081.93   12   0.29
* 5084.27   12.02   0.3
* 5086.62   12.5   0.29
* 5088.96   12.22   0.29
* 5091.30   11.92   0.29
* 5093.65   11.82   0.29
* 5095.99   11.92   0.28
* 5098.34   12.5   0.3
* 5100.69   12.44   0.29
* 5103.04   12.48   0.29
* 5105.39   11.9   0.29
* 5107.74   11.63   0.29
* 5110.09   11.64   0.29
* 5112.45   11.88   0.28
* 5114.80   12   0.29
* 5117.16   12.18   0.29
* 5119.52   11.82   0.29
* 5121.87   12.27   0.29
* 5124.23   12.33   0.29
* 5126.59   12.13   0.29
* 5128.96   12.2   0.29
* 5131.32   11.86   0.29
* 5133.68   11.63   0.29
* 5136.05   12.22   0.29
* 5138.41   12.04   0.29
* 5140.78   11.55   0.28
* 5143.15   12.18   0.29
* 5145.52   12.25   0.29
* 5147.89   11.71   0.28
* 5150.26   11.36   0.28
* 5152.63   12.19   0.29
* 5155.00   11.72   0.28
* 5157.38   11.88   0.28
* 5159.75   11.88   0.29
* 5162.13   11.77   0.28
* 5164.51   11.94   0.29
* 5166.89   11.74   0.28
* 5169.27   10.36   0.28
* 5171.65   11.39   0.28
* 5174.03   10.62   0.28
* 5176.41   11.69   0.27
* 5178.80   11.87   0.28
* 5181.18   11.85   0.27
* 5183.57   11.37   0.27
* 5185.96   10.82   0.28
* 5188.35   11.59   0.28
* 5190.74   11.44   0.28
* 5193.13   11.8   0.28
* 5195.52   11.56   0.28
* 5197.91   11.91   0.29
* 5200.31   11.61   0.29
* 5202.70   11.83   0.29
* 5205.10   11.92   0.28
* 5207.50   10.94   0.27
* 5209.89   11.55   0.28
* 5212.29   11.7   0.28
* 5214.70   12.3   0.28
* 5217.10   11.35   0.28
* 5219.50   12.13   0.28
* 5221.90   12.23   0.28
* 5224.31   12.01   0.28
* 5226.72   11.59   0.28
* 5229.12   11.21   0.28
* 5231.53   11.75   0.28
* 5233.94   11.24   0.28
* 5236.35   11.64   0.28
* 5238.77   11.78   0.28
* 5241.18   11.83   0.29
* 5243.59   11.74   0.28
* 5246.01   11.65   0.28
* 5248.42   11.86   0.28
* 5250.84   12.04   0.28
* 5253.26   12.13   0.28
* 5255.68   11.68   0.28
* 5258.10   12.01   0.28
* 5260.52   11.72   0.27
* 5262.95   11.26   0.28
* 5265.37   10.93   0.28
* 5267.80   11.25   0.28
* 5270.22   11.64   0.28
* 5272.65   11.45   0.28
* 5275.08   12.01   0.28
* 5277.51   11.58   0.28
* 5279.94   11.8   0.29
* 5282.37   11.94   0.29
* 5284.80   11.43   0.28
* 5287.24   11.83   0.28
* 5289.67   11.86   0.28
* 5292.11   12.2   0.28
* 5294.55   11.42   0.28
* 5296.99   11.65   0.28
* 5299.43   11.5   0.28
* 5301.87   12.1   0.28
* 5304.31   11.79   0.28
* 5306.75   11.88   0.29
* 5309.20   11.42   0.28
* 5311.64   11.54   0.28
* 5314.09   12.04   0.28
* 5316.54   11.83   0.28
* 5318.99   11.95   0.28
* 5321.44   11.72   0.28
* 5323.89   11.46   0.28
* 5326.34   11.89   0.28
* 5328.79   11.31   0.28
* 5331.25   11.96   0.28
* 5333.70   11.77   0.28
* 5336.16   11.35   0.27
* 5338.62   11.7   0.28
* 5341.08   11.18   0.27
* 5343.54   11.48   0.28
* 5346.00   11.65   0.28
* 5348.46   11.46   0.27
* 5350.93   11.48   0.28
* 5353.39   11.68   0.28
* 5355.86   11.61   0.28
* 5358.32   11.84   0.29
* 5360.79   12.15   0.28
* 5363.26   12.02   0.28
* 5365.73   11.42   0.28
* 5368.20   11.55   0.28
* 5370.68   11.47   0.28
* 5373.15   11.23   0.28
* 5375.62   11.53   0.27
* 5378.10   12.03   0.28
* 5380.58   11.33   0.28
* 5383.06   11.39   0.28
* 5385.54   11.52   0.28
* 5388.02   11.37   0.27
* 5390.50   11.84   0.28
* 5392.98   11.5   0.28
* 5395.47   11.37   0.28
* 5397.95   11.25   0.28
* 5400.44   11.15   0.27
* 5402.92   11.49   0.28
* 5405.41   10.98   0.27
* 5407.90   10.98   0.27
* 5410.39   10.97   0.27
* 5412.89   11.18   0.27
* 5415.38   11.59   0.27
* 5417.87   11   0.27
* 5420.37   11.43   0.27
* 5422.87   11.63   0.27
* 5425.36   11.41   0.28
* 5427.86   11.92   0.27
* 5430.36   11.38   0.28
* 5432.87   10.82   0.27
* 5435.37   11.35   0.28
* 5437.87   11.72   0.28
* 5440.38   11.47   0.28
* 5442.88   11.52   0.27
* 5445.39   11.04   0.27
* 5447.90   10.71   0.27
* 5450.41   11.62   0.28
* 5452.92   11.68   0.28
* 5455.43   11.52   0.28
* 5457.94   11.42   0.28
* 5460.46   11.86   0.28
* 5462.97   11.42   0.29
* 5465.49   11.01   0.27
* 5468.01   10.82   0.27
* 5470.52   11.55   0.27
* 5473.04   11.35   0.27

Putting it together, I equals -0.02 mag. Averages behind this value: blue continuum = 12.1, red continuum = 11.4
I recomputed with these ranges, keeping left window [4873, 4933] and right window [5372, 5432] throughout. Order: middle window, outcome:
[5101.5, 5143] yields -0.01 mag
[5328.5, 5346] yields -0.01 mag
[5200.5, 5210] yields 0.01 mag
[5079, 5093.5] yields -0.02 mag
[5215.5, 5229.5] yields -0.01 mag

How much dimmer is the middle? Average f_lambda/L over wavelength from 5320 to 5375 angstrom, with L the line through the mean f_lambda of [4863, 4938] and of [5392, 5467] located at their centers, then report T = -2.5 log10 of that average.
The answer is -0.016 mag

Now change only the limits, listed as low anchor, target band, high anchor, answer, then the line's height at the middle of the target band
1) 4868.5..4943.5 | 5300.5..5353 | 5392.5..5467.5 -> -0.015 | 11.5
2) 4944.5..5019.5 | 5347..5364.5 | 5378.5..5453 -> -0.026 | 11.5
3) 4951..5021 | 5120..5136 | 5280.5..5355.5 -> -0.012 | 11.9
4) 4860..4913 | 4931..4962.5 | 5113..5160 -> -0.053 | 11.7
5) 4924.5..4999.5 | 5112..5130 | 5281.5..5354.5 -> -0.006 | 12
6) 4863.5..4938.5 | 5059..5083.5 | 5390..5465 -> -0.024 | 11.8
